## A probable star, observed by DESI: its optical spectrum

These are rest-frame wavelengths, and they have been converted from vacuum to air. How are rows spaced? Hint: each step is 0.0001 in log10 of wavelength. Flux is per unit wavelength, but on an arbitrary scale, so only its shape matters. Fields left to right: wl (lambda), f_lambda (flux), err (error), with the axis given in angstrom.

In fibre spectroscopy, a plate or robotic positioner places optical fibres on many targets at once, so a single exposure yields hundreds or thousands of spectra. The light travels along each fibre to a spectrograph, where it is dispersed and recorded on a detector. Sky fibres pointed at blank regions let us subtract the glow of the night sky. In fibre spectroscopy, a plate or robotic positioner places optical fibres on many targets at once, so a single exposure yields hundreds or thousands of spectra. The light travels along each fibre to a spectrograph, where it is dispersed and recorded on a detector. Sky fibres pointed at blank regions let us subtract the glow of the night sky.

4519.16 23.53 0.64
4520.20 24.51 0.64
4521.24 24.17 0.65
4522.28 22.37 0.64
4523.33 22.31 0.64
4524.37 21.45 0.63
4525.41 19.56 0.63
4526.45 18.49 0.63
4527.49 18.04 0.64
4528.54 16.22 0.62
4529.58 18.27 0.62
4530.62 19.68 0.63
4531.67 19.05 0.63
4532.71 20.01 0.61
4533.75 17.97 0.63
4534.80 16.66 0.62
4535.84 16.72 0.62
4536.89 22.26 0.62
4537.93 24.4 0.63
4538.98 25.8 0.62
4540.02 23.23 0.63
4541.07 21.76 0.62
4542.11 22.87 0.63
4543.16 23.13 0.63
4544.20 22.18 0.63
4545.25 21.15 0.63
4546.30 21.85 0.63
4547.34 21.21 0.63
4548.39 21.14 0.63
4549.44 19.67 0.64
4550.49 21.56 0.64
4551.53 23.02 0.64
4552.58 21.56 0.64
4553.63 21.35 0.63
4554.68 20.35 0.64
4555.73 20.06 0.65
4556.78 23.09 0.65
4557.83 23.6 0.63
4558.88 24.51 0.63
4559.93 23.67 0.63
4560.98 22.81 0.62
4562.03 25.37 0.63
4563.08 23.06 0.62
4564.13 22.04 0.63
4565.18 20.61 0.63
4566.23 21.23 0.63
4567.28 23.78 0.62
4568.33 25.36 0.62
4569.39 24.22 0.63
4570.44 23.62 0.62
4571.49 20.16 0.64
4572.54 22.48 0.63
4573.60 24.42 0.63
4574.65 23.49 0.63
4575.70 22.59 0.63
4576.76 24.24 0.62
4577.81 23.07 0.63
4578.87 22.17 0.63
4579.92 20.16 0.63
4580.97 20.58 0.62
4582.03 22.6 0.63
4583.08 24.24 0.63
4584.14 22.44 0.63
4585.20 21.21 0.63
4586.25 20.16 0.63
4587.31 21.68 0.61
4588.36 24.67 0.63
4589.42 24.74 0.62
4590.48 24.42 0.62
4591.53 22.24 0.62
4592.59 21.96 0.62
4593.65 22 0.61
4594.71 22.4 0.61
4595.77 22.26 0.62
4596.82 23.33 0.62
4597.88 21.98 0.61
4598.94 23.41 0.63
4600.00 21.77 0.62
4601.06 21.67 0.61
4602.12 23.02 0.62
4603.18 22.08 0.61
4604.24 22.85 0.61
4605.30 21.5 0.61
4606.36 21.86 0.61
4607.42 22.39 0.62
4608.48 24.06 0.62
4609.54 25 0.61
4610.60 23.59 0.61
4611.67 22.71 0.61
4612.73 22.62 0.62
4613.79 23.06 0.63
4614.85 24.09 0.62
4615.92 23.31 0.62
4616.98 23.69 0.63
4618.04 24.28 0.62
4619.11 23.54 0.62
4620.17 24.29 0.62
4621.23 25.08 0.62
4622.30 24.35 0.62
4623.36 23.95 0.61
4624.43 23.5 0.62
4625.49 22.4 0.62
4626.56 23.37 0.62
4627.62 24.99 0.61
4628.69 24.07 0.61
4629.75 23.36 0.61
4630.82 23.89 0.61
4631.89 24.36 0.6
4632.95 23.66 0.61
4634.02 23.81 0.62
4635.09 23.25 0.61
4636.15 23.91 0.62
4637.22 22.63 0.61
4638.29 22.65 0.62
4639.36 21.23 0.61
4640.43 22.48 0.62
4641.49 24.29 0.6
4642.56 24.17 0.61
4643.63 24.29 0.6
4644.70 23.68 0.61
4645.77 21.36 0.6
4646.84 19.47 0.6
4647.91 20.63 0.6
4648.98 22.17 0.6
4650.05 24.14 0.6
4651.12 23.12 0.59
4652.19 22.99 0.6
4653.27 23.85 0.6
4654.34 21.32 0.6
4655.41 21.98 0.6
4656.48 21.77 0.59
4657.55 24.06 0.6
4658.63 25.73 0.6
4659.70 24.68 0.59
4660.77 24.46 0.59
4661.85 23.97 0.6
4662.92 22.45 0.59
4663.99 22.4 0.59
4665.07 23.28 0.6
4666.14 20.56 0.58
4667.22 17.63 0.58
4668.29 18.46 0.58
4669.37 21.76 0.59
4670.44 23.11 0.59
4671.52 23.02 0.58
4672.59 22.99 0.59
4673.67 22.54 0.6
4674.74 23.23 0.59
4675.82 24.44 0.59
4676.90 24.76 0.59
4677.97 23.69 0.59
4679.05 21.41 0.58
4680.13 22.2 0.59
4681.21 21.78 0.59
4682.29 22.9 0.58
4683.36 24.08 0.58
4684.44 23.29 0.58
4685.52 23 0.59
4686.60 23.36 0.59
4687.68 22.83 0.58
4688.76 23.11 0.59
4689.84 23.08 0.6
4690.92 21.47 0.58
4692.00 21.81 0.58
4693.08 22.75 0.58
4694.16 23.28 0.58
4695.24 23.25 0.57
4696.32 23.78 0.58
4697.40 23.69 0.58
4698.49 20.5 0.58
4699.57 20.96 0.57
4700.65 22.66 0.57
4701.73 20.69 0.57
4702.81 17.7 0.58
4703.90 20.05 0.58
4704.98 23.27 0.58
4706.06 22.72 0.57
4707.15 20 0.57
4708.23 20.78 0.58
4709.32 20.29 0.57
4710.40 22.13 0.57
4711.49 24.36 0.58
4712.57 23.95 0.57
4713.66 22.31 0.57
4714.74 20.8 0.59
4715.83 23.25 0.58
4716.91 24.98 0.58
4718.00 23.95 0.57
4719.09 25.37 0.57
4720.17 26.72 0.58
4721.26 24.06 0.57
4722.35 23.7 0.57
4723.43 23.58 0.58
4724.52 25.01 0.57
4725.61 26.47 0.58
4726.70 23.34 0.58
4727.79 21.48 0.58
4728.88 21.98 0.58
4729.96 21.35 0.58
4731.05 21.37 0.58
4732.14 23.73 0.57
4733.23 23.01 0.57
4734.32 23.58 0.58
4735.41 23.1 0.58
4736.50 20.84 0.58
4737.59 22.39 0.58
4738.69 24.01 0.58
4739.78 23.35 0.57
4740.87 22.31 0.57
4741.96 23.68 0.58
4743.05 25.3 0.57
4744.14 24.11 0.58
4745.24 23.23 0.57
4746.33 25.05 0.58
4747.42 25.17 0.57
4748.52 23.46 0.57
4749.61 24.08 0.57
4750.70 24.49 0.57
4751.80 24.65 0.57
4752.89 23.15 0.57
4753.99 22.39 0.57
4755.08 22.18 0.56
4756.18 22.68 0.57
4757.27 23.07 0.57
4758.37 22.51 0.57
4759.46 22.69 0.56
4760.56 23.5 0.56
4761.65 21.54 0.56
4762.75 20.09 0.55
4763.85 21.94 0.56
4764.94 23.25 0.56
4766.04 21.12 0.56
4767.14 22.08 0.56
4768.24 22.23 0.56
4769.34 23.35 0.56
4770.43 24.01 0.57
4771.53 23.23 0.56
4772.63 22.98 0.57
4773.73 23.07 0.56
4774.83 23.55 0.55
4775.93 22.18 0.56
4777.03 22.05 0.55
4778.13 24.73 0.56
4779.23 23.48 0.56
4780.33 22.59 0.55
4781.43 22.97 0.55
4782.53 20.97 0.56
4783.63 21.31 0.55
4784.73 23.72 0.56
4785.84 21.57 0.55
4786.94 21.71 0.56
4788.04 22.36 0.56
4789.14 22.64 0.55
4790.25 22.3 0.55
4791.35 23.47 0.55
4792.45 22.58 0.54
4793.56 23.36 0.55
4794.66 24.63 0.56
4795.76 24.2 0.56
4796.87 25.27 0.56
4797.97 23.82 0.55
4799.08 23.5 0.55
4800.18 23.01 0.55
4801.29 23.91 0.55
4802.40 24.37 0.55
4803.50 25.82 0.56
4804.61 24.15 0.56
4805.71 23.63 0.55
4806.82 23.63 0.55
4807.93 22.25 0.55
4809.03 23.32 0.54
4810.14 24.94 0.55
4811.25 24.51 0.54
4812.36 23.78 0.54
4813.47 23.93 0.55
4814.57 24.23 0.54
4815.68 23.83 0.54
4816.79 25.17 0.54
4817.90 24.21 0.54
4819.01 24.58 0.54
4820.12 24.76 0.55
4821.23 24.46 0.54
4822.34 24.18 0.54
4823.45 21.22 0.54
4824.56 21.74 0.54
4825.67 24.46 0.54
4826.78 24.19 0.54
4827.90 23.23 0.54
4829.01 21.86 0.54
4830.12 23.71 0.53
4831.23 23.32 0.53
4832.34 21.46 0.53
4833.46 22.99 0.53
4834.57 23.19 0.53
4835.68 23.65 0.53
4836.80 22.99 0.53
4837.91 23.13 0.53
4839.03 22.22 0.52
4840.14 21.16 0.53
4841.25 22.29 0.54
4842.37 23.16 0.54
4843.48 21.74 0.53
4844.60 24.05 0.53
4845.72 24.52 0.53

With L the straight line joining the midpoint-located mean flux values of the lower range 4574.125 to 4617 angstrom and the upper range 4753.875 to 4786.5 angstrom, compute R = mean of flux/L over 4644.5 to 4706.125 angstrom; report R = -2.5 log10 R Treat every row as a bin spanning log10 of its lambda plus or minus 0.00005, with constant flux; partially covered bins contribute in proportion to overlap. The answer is 0.01 mag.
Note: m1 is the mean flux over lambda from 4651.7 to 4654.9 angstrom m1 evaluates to 22.7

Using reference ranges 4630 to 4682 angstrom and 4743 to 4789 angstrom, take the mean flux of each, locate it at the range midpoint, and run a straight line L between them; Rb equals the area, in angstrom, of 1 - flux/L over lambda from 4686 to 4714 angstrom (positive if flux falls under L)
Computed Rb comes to 0.9 angstrom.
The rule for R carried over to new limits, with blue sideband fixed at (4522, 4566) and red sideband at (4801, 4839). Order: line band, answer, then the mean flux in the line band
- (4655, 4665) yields -0.058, 23.5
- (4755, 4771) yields 0.035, 22.4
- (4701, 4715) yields 0.058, 21.5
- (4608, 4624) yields -0.092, 23.8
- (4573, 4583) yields -0.054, 22.7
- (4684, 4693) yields -0.010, 22.7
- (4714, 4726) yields -0.070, 24.3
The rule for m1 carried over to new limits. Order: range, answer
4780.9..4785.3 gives 22.2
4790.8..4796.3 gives 23.7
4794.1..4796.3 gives 24.5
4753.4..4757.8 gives 22.6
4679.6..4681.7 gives 22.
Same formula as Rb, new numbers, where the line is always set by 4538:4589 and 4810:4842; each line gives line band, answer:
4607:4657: -1.1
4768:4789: 0.4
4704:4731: -0.1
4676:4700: 0.1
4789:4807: -0.4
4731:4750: -0.3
